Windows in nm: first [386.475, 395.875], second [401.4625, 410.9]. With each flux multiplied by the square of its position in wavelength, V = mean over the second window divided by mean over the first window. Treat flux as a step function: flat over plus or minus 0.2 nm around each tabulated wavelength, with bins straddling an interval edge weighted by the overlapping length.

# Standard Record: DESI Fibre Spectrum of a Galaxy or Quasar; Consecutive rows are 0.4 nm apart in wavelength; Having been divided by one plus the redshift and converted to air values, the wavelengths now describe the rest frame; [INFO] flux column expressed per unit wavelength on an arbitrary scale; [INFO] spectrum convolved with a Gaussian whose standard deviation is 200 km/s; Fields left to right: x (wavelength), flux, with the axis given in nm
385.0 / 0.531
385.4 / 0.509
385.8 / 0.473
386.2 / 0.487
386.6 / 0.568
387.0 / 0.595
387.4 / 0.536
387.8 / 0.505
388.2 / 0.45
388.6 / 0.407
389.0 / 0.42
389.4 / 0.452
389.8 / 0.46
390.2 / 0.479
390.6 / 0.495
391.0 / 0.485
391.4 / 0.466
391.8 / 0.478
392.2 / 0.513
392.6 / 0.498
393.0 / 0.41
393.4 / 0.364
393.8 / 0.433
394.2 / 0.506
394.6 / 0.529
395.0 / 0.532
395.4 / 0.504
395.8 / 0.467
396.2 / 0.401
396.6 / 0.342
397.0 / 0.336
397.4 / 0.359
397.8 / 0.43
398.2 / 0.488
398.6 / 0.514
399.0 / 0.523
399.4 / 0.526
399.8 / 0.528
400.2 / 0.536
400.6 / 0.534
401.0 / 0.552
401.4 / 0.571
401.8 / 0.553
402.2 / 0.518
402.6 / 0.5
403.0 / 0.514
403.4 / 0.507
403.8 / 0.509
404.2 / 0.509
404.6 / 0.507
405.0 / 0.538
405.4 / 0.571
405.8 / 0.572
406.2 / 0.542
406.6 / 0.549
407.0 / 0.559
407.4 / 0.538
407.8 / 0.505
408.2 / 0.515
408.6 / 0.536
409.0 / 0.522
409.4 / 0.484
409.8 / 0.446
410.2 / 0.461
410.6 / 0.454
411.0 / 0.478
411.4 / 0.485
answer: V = 1.16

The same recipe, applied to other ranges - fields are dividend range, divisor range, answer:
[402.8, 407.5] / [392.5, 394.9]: 1.24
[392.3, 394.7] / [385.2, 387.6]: 0.90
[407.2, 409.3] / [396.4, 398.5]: 1.39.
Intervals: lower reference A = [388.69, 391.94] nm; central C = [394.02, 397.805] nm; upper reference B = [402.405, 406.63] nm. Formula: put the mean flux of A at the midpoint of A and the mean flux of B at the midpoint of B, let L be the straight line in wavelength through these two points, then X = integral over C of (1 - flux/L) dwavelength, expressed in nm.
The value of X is 0.373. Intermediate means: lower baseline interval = 0.465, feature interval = 0.441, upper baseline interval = 0.528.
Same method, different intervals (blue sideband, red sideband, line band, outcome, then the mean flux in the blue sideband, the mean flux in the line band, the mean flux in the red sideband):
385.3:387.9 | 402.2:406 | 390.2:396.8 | 0.769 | 0.526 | 0.464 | 0.525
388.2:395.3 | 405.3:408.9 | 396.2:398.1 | 0.448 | 0.466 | 0.377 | 0.542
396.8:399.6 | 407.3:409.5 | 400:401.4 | -0.225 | 0.454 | 0.545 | 0.517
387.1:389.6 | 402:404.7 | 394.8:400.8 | 0.314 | 0.467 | 0.468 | 0.509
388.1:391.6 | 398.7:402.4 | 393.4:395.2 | 0.022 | 0.457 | 0.485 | 0.537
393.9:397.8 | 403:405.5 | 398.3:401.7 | -0.383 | 0.441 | 0.535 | 0.521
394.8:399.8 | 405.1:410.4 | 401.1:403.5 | -0.205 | 0.455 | 0.529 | 0.523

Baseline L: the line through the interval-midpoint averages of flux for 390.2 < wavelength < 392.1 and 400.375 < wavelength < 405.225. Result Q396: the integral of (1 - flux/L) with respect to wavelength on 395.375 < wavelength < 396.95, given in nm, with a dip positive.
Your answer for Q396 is 0.282 nm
